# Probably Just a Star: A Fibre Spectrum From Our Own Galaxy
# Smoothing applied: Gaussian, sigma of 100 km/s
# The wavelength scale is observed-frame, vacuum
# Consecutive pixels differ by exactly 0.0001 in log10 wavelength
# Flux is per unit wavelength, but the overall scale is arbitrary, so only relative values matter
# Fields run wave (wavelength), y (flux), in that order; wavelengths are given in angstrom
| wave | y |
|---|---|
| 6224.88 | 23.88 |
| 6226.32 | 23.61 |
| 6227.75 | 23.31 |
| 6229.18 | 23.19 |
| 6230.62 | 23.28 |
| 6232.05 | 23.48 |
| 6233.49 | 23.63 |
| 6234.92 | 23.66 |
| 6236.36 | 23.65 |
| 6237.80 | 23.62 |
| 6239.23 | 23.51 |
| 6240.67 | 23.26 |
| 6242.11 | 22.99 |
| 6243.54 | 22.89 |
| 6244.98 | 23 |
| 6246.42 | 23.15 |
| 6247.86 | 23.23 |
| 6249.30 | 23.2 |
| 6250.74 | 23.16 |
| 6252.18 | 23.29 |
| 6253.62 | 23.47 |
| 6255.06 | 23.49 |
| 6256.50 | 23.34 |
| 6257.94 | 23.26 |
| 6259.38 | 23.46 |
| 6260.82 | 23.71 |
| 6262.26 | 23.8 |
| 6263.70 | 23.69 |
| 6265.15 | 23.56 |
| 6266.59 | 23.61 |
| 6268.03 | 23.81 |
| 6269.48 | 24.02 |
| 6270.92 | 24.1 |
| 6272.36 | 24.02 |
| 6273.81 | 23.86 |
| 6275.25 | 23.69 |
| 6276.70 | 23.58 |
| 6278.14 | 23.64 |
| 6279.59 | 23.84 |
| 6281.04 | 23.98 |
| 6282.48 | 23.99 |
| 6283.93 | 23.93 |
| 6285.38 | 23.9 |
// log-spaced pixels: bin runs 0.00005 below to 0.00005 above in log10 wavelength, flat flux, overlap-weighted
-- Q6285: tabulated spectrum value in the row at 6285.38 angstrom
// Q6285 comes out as 23.9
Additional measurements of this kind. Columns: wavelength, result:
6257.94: 23.26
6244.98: 23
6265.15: 23.56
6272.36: 24.02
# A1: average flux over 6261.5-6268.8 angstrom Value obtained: 23.7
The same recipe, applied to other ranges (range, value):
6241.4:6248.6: 23.1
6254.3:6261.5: 23.5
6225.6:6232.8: 23.4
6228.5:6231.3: 23.2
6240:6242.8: 23.1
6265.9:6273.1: 23.9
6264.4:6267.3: 23.5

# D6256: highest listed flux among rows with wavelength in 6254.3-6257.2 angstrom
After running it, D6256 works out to 23.49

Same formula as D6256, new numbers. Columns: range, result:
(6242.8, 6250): 23.23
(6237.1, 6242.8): 23.62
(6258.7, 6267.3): 23.8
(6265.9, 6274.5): 24.1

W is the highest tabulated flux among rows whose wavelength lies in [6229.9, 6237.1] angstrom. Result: 23.66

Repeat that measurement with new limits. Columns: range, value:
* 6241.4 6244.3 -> 22.99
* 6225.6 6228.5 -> 23.61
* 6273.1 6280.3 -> 23.86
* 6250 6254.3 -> 23.47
